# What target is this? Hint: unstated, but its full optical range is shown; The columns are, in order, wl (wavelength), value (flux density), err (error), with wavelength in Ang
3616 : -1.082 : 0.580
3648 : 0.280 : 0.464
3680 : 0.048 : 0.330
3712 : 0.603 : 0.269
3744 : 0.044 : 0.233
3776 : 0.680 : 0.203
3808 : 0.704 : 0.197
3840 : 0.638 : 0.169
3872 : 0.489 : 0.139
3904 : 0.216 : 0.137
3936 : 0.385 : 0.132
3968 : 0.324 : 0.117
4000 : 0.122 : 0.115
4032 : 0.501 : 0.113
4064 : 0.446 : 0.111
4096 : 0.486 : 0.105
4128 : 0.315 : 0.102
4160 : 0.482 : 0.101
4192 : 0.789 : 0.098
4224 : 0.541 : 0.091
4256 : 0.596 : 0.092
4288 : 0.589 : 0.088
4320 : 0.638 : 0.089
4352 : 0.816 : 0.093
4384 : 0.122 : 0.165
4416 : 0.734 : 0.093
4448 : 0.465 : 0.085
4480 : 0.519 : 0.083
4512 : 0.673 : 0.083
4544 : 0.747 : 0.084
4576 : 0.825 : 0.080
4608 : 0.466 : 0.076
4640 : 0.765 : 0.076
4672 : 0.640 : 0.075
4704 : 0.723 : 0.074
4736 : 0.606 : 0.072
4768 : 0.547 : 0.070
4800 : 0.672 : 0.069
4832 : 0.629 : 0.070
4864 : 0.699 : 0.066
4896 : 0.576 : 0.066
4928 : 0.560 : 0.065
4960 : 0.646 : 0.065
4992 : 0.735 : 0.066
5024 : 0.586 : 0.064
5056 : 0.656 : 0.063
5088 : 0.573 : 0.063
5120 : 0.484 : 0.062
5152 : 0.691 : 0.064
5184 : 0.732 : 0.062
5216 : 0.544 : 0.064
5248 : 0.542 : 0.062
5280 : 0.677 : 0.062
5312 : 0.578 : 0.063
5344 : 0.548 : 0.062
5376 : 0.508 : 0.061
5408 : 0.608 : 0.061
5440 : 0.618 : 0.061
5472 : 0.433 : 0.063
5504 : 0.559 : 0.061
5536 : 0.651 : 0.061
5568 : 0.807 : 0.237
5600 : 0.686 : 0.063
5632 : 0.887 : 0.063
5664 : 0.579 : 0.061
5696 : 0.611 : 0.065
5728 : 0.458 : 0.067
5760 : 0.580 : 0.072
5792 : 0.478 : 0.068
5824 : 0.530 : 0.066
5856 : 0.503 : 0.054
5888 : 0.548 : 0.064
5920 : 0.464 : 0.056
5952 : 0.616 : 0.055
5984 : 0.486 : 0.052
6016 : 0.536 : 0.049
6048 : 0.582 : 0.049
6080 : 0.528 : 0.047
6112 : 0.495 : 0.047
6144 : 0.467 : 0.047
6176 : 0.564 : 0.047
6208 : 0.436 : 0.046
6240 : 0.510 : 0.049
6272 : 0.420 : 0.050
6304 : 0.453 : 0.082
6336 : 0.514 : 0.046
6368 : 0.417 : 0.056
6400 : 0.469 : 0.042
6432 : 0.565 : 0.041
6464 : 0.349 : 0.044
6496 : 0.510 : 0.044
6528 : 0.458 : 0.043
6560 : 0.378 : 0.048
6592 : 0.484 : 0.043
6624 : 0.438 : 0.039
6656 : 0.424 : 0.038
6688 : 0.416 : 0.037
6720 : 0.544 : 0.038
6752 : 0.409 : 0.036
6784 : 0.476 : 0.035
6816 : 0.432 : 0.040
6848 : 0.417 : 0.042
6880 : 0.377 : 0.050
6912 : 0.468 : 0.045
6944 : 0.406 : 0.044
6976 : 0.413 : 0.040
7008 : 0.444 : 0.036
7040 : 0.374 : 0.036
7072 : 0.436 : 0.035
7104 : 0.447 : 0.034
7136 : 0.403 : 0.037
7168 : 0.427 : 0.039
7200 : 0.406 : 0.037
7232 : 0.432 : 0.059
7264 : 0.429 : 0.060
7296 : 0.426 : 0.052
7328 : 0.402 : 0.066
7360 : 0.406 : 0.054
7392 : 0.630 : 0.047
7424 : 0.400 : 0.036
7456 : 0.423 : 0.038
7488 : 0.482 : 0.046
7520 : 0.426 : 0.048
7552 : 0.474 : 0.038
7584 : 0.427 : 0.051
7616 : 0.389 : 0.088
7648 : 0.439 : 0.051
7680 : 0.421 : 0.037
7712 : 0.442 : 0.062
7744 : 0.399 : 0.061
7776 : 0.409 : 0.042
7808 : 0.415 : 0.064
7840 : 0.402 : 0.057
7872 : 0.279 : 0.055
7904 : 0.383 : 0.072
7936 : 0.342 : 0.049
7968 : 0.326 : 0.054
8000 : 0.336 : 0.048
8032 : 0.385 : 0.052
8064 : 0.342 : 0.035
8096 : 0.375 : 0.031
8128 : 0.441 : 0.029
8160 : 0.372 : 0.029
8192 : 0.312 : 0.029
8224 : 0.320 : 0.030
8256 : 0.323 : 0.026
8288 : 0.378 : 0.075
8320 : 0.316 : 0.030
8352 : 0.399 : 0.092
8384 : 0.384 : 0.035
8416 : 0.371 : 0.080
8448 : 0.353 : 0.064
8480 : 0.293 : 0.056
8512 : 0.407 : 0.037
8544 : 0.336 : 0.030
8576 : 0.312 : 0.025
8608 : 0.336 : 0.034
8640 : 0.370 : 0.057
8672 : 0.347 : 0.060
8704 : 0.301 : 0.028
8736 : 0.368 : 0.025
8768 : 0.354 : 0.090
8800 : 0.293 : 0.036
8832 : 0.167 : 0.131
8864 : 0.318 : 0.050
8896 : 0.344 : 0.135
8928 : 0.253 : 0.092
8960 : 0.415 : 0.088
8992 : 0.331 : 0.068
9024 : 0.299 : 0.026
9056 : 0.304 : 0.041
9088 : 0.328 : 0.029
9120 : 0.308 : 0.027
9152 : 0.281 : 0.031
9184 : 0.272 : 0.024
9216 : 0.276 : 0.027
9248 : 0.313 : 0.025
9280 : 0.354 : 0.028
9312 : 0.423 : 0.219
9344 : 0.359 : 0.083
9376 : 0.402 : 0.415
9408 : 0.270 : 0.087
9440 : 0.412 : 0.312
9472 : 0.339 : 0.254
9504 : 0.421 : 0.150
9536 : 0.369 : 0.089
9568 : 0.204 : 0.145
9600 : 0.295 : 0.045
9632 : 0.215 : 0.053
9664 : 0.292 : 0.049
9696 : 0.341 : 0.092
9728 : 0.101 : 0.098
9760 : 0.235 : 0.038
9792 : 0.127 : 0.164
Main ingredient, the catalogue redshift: 0.12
